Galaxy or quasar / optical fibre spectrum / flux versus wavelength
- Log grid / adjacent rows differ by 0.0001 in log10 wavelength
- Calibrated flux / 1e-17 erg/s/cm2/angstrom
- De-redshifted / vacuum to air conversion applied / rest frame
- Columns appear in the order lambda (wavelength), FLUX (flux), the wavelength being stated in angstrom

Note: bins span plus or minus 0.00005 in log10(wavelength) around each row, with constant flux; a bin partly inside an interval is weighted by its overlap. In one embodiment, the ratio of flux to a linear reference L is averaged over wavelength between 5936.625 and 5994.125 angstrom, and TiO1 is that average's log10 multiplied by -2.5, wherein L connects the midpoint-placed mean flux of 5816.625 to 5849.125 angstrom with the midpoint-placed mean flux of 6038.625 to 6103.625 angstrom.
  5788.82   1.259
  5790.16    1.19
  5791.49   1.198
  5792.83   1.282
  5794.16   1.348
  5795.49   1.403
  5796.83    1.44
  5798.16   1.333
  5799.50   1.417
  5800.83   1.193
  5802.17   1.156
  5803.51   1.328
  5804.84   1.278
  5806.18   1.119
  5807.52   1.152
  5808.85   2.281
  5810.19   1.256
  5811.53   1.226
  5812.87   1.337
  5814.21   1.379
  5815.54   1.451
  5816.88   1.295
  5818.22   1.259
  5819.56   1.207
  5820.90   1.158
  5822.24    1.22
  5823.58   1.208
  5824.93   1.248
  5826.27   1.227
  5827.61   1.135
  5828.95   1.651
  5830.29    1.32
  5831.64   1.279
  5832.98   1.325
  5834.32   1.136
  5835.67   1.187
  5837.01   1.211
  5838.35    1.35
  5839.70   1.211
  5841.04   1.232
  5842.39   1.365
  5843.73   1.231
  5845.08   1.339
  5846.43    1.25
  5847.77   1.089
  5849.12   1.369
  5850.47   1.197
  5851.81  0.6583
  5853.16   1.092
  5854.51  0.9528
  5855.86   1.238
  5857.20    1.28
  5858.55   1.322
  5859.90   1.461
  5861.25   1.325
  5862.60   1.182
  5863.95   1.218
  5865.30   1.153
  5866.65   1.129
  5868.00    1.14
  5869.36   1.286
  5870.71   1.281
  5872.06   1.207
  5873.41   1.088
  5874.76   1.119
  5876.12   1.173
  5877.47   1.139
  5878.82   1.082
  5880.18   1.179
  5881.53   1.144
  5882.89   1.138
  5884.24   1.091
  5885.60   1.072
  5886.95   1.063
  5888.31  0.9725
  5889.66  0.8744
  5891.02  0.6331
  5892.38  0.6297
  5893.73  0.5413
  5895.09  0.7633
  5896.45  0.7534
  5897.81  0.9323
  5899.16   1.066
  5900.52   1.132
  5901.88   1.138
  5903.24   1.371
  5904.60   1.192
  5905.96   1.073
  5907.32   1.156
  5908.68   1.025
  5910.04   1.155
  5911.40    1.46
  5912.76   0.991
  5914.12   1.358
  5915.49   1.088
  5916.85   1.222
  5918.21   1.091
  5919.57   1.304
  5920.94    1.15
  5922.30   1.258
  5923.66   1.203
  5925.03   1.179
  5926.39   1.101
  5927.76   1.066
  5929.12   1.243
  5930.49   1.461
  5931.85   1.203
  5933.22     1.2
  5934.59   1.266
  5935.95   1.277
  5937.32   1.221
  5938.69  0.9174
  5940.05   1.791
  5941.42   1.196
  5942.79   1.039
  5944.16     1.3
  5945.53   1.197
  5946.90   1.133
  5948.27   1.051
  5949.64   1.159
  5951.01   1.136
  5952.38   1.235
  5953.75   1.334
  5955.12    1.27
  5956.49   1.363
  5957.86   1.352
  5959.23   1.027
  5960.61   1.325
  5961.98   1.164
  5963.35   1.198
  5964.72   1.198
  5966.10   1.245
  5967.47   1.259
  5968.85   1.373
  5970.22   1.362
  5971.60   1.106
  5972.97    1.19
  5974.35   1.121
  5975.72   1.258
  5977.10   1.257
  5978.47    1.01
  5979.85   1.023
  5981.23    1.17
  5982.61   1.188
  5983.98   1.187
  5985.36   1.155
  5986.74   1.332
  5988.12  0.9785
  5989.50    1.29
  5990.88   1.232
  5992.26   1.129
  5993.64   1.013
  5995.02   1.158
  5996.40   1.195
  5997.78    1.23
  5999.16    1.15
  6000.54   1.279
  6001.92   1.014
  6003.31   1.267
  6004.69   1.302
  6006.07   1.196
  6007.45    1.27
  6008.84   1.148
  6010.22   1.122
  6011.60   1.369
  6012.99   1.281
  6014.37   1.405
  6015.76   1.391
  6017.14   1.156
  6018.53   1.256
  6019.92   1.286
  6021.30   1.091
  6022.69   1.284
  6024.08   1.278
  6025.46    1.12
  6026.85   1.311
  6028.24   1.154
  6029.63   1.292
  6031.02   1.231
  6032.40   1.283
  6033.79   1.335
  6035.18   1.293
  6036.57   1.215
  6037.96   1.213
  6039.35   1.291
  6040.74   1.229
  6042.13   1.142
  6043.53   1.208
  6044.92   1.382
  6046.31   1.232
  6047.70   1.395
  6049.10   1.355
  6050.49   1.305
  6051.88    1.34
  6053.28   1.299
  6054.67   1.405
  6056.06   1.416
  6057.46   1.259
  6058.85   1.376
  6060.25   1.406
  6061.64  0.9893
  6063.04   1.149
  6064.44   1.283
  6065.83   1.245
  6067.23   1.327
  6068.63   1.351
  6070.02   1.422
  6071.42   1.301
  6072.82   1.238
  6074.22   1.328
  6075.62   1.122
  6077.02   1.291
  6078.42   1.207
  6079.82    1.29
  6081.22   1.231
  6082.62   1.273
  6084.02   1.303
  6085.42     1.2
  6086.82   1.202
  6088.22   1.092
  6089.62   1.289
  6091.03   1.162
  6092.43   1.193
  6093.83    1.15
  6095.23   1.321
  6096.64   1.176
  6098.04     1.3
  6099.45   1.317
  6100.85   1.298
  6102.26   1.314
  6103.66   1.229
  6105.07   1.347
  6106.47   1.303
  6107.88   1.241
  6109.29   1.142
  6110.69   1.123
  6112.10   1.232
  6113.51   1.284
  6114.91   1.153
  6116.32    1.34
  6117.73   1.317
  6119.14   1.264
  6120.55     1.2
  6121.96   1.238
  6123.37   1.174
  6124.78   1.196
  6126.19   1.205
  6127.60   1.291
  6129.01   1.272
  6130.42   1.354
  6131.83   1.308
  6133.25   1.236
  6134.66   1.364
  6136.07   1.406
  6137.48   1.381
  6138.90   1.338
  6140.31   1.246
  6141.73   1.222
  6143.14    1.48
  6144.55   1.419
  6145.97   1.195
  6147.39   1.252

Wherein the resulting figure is 0.05 mag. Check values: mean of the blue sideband 1.26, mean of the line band 1.2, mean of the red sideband 1.27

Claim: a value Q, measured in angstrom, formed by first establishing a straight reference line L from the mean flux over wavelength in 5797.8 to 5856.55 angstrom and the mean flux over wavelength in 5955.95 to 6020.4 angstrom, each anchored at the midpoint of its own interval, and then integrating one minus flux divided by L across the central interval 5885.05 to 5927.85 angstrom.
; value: 6.0 angstrom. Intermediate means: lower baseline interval 1.26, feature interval 1.06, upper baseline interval 1.21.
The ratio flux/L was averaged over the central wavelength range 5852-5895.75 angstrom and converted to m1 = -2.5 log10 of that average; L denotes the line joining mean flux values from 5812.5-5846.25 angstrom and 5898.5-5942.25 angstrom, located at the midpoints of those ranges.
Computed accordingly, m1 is 0.14 mag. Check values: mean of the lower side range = 1.28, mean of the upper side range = 1.2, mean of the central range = 1.09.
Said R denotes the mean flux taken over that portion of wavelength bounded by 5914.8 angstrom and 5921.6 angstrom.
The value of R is 1.17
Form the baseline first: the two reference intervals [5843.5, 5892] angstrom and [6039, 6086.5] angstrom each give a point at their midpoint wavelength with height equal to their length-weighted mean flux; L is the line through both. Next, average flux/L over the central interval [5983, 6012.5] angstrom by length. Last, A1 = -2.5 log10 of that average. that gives 0.038 mag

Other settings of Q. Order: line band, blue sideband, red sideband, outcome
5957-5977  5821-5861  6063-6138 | 0.3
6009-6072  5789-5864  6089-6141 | -0.6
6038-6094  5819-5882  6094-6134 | -0.9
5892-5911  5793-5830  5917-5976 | 3.7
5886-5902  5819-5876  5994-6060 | 4.7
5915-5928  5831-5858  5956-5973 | 0.6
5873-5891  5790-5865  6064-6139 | 2.8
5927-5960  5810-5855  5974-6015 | -0.6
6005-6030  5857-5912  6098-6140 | -1.0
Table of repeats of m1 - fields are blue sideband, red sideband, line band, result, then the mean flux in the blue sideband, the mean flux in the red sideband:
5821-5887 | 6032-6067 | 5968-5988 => 0.06 mag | 1.2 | 1.28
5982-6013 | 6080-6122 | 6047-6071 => -0.08 mag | 1.19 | 1.24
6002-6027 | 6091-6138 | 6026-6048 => -0.01 mag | 1.24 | 1.26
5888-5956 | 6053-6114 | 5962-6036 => -0.02 mag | 1.13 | 1.26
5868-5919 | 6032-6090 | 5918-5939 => -0.08 mag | 1.07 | 1.27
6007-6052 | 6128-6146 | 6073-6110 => 0.05 mag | 1.26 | 1.33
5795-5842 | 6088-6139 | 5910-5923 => 0.07 mag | 1.3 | 1.26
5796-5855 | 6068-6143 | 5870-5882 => 0.10 mag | 1.27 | 1.26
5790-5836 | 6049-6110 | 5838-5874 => 0.08 mag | 1.31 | 1.27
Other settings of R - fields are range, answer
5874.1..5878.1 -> 1.14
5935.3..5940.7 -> 1.3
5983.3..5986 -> 1.17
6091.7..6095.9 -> 1.22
